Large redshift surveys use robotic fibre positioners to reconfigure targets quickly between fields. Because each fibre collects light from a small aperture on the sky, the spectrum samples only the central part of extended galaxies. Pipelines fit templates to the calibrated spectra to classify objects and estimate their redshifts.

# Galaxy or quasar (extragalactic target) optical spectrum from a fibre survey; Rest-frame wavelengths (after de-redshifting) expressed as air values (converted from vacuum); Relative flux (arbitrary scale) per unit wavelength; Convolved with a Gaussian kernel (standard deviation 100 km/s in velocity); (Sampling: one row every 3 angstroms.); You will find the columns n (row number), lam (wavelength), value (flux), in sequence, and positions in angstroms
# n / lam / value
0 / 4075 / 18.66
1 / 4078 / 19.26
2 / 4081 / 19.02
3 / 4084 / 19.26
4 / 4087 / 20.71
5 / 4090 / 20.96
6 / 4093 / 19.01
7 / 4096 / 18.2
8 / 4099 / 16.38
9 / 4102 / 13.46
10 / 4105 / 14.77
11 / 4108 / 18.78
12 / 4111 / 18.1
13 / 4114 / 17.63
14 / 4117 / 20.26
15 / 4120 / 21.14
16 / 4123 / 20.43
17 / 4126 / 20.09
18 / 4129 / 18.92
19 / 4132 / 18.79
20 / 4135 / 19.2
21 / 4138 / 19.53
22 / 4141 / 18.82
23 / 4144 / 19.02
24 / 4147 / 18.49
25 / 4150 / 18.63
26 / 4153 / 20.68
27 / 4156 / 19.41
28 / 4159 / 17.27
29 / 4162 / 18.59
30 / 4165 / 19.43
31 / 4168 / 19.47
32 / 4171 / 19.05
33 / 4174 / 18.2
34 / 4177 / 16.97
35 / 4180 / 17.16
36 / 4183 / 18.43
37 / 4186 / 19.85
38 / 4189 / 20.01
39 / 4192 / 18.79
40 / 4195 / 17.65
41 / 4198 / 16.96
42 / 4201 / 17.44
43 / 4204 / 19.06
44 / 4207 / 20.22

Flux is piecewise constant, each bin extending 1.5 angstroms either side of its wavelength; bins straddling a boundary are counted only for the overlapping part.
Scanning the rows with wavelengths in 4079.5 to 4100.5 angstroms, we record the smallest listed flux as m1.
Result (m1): 16.38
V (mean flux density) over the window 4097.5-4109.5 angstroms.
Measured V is 15.8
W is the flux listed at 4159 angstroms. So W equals 17.27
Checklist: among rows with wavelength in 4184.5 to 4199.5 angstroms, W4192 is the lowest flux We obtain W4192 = 16.96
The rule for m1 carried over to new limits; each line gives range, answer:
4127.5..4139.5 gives 18.79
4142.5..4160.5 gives 17.27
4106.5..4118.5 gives 17.63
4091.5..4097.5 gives 18.2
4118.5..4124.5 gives 20.43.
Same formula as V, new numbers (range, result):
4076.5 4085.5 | 19.2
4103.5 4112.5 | 17.2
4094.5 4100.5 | 17.3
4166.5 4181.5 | 18.2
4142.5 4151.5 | 18.7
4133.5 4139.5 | 19.4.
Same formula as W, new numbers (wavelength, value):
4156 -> 19.41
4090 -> 20.96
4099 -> 16.38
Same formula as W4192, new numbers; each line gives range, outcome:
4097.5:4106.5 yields 13.46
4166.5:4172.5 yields 19.05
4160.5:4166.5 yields 18.59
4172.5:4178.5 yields 16.97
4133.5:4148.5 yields 18.49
